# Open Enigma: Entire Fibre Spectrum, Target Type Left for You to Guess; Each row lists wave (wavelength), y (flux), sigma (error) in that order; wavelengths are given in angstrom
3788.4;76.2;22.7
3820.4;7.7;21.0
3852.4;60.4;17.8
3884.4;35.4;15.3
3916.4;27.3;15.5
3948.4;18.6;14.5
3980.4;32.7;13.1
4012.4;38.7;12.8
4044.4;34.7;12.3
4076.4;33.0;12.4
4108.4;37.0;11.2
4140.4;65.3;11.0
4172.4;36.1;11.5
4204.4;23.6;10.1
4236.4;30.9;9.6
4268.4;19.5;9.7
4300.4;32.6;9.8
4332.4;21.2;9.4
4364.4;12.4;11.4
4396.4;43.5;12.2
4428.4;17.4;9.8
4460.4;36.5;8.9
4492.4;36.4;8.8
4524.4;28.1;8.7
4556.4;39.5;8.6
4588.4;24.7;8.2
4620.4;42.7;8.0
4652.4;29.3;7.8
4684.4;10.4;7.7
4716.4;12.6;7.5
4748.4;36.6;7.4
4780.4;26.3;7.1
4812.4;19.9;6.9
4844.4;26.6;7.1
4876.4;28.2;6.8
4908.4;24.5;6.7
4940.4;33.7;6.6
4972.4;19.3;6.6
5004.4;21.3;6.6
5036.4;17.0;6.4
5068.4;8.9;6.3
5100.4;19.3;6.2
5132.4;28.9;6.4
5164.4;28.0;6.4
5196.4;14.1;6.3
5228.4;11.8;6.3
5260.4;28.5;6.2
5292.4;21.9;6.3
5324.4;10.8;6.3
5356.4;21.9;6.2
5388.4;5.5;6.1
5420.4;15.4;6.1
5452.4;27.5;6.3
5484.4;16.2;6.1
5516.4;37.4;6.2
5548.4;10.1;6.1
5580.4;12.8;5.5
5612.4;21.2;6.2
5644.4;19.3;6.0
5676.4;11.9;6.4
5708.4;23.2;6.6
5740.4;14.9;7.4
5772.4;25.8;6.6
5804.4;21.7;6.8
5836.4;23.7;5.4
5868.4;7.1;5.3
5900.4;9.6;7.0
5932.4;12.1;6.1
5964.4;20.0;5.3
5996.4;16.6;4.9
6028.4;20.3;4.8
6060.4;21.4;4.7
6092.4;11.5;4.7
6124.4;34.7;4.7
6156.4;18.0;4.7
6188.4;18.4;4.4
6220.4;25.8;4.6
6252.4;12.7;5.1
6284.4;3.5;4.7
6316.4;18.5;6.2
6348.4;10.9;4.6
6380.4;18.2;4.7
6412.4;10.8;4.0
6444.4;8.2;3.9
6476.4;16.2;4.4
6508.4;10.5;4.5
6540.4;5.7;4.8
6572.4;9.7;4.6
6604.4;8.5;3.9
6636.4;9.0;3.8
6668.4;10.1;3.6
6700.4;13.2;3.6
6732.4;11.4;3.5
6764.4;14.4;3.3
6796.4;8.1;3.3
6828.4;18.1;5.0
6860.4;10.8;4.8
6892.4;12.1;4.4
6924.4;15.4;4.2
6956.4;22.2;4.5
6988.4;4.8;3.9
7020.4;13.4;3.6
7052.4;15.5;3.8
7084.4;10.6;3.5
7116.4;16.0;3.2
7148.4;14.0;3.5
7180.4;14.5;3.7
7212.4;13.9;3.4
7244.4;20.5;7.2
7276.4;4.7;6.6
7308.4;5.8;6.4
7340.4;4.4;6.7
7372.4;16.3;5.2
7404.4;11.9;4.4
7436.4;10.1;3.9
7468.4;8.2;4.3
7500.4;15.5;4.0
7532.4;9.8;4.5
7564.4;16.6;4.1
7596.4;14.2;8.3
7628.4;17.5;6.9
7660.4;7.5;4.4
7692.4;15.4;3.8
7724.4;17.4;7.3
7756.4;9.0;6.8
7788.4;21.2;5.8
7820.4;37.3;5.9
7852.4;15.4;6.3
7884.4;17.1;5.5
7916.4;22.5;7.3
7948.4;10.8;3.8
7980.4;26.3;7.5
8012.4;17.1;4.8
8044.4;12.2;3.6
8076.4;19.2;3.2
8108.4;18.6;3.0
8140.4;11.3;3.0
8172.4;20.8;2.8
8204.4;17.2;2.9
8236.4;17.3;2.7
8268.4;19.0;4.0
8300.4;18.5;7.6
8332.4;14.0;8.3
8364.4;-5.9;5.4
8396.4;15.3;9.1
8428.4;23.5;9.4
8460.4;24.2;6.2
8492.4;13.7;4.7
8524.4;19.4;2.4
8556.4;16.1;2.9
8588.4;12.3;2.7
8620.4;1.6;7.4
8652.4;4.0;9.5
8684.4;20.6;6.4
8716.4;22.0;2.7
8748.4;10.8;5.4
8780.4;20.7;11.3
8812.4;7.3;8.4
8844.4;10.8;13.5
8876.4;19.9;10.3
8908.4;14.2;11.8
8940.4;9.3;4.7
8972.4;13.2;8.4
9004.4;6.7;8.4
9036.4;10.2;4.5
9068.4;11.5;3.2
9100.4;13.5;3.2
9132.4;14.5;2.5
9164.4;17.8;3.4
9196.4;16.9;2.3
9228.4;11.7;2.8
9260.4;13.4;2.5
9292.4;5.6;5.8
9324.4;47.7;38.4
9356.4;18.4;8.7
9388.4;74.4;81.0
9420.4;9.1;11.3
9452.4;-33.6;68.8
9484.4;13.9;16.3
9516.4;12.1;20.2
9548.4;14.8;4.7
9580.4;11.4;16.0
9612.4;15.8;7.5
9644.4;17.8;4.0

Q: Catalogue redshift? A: 1.094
